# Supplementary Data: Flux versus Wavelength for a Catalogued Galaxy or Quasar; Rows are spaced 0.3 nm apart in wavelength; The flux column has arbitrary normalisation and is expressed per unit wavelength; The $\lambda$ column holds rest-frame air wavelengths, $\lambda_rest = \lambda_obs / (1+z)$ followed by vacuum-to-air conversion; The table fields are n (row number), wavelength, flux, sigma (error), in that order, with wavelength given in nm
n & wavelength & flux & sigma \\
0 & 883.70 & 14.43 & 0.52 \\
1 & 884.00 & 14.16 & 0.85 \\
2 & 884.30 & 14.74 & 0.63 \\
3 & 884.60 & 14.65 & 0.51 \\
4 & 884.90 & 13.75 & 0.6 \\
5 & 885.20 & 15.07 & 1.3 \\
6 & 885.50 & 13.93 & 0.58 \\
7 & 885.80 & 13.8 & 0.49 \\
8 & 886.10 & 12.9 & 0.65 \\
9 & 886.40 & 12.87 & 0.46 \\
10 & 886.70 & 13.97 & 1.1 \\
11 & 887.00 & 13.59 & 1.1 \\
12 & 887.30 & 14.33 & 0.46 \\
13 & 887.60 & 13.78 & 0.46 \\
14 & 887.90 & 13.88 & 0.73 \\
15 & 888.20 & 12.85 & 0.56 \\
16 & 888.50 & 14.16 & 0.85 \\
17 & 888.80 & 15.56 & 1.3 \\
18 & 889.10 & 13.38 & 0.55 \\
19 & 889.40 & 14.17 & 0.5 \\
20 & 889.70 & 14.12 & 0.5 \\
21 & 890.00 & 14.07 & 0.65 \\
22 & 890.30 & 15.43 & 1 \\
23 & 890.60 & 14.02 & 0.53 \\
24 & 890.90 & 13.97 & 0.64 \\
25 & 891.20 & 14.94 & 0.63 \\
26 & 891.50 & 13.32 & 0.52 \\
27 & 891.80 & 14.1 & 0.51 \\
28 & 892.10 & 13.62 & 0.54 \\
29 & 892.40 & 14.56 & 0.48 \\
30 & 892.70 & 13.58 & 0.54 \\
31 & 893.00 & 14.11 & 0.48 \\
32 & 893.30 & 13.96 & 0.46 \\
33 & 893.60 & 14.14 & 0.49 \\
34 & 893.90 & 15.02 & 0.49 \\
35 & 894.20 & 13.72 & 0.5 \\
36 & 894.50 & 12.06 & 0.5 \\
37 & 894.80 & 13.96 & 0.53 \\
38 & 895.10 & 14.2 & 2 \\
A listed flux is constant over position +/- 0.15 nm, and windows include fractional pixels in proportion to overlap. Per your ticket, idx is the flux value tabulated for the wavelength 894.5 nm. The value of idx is 12.06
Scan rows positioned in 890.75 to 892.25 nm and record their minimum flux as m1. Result 13.32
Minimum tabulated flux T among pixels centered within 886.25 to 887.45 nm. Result 12.87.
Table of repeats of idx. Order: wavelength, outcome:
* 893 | 14.11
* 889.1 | 13.38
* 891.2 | 14.94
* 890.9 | 13.97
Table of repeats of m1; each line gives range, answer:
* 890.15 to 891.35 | 13.97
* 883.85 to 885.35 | 13.75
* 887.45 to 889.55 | 12.85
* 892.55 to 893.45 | 13.58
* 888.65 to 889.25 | 13.38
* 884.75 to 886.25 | 12.9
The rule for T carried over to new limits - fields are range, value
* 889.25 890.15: 14.07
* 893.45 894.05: 14.14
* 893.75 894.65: 12.06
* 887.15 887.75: 13.78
